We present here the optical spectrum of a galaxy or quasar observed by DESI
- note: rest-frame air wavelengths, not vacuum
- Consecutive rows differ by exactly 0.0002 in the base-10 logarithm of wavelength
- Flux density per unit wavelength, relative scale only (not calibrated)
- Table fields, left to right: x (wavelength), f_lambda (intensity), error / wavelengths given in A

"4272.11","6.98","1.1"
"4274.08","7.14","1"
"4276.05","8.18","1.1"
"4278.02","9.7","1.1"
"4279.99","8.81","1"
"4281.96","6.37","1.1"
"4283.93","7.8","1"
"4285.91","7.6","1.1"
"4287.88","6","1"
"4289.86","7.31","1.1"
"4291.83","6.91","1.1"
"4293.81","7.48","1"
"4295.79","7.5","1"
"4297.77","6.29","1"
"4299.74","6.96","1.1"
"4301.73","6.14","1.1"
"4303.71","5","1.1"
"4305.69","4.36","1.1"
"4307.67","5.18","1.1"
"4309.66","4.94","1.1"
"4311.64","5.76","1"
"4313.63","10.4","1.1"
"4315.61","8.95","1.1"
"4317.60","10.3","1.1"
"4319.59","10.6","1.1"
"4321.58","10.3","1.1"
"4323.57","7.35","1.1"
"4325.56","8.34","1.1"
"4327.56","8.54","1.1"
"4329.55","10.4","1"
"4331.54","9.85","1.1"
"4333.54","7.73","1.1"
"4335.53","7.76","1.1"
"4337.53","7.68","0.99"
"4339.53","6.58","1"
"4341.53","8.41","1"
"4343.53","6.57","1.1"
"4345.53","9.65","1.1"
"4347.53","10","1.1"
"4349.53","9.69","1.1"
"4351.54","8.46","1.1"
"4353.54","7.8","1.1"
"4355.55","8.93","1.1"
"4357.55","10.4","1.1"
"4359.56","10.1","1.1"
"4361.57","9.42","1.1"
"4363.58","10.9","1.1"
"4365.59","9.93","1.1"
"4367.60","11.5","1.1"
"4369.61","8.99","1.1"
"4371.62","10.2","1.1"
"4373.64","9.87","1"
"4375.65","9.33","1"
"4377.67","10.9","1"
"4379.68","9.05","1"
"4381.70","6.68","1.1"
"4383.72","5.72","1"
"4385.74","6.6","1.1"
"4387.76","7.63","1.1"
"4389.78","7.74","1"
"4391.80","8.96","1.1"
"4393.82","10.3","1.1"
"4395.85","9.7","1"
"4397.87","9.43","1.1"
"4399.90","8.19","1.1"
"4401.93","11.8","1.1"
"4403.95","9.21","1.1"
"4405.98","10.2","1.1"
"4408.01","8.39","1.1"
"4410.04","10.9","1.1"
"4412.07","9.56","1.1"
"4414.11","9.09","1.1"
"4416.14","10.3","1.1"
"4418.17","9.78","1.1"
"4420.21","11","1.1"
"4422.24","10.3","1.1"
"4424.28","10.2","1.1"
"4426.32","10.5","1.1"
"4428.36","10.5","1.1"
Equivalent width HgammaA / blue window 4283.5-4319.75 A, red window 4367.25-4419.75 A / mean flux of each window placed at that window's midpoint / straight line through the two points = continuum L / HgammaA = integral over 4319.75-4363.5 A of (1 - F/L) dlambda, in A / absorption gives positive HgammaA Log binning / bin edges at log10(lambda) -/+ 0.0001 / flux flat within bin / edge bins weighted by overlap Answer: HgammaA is -4.7 A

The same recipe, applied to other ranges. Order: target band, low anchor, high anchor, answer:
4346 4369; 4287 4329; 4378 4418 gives -4.0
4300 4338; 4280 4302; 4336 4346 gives -2.3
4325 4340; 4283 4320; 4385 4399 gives -1.6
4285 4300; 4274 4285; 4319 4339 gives 2.3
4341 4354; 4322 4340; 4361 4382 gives 0.4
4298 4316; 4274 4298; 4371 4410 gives 3.4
